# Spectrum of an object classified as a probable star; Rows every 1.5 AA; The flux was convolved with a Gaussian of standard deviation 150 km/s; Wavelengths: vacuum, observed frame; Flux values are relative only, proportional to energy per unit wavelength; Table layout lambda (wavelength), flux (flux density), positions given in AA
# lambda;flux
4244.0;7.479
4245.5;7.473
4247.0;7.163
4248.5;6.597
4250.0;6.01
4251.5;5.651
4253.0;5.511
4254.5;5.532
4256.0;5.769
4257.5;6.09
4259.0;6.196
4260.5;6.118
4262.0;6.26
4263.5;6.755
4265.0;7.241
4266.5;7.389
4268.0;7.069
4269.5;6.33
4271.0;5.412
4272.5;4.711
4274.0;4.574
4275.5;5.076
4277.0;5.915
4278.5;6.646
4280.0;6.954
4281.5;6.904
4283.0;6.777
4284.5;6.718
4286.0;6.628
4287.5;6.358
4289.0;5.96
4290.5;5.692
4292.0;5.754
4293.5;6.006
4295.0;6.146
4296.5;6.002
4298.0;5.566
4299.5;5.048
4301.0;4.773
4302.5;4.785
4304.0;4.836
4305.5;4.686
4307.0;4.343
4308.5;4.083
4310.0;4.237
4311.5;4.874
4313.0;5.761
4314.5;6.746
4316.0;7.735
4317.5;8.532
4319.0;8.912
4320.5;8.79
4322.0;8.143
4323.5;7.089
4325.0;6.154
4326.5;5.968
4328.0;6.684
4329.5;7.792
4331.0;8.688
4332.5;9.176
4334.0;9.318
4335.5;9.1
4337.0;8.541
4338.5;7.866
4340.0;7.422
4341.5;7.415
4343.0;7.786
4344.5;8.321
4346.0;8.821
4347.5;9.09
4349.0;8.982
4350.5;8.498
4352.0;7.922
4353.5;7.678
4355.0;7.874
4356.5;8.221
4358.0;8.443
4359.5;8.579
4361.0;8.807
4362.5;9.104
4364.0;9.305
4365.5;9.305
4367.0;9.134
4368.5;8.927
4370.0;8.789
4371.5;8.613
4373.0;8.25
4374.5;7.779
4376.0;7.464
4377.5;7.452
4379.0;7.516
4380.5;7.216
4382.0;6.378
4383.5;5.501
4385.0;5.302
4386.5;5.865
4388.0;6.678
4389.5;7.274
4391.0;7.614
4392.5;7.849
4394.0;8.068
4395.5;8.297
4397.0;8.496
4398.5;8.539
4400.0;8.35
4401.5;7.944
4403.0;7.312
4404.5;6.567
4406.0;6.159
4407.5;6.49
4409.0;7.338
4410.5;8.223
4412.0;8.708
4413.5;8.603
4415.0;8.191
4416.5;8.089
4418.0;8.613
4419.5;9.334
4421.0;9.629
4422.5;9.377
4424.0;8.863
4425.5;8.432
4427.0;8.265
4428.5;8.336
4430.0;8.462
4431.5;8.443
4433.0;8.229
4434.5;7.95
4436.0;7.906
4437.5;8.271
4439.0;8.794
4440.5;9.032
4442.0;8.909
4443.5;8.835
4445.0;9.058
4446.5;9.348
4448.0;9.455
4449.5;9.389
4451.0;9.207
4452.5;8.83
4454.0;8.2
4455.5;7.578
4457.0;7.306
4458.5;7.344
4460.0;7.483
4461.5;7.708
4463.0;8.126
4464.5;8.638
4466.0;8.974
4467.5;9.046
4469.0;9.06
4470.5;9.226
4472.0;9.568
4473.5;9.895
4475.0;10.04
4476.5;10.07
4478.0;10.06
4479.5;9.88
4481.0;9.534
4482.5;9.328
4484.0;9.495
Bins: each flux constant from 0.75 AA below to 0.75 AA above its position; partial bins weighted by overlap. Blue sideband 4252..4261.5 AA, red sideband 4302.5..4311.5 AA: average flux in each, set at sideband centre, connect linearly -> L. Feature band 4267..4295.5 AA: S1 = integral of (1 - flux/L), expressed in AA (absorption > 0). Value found -5.0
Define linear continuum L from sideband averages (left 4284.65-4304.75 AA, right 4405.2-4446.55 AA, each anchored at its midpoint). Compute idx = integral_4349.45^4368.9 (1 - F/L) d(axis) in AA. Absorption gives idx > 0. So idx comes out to -4.3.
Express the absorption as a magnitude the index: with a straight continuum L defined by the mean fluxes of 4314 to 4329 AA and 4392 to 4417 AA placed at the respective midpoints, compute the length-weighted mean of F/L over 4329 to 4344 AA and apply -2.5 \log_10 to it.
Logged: -0.105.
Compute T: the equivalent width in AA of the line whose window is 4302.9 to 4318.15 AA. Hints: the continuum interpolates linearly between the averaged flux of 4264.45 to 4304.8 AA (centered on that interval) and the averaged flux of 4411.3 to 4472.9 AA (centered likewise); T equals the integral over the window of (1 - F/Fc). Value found 2.1 AA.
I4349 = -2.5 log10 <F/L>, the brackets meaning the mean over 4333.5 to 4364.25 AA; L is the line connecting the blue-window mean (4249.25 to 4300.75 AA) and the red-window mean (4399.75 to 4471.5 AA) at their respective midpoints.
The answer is -0.18 mag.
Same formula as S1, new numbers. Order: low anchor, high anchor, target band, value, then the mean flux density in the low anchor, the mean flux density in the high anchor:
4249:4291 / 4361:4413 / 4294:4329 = 3.30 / 6.16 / 7.72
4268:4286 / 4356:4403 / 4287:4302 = 1.58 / 6.07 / 7.89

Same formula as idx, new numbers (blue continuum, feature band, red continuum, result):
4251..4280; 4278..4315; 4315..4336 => 6.9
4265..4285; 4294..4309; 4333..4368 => 4.2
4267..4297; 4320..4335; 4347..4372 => -0.4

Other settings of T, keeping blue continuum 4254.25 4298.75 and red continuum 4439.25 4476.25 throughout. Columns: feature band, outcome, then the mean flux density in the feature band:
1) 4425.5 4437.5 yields 0.22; 8.24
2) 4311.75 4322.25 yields -1.40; 7.65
